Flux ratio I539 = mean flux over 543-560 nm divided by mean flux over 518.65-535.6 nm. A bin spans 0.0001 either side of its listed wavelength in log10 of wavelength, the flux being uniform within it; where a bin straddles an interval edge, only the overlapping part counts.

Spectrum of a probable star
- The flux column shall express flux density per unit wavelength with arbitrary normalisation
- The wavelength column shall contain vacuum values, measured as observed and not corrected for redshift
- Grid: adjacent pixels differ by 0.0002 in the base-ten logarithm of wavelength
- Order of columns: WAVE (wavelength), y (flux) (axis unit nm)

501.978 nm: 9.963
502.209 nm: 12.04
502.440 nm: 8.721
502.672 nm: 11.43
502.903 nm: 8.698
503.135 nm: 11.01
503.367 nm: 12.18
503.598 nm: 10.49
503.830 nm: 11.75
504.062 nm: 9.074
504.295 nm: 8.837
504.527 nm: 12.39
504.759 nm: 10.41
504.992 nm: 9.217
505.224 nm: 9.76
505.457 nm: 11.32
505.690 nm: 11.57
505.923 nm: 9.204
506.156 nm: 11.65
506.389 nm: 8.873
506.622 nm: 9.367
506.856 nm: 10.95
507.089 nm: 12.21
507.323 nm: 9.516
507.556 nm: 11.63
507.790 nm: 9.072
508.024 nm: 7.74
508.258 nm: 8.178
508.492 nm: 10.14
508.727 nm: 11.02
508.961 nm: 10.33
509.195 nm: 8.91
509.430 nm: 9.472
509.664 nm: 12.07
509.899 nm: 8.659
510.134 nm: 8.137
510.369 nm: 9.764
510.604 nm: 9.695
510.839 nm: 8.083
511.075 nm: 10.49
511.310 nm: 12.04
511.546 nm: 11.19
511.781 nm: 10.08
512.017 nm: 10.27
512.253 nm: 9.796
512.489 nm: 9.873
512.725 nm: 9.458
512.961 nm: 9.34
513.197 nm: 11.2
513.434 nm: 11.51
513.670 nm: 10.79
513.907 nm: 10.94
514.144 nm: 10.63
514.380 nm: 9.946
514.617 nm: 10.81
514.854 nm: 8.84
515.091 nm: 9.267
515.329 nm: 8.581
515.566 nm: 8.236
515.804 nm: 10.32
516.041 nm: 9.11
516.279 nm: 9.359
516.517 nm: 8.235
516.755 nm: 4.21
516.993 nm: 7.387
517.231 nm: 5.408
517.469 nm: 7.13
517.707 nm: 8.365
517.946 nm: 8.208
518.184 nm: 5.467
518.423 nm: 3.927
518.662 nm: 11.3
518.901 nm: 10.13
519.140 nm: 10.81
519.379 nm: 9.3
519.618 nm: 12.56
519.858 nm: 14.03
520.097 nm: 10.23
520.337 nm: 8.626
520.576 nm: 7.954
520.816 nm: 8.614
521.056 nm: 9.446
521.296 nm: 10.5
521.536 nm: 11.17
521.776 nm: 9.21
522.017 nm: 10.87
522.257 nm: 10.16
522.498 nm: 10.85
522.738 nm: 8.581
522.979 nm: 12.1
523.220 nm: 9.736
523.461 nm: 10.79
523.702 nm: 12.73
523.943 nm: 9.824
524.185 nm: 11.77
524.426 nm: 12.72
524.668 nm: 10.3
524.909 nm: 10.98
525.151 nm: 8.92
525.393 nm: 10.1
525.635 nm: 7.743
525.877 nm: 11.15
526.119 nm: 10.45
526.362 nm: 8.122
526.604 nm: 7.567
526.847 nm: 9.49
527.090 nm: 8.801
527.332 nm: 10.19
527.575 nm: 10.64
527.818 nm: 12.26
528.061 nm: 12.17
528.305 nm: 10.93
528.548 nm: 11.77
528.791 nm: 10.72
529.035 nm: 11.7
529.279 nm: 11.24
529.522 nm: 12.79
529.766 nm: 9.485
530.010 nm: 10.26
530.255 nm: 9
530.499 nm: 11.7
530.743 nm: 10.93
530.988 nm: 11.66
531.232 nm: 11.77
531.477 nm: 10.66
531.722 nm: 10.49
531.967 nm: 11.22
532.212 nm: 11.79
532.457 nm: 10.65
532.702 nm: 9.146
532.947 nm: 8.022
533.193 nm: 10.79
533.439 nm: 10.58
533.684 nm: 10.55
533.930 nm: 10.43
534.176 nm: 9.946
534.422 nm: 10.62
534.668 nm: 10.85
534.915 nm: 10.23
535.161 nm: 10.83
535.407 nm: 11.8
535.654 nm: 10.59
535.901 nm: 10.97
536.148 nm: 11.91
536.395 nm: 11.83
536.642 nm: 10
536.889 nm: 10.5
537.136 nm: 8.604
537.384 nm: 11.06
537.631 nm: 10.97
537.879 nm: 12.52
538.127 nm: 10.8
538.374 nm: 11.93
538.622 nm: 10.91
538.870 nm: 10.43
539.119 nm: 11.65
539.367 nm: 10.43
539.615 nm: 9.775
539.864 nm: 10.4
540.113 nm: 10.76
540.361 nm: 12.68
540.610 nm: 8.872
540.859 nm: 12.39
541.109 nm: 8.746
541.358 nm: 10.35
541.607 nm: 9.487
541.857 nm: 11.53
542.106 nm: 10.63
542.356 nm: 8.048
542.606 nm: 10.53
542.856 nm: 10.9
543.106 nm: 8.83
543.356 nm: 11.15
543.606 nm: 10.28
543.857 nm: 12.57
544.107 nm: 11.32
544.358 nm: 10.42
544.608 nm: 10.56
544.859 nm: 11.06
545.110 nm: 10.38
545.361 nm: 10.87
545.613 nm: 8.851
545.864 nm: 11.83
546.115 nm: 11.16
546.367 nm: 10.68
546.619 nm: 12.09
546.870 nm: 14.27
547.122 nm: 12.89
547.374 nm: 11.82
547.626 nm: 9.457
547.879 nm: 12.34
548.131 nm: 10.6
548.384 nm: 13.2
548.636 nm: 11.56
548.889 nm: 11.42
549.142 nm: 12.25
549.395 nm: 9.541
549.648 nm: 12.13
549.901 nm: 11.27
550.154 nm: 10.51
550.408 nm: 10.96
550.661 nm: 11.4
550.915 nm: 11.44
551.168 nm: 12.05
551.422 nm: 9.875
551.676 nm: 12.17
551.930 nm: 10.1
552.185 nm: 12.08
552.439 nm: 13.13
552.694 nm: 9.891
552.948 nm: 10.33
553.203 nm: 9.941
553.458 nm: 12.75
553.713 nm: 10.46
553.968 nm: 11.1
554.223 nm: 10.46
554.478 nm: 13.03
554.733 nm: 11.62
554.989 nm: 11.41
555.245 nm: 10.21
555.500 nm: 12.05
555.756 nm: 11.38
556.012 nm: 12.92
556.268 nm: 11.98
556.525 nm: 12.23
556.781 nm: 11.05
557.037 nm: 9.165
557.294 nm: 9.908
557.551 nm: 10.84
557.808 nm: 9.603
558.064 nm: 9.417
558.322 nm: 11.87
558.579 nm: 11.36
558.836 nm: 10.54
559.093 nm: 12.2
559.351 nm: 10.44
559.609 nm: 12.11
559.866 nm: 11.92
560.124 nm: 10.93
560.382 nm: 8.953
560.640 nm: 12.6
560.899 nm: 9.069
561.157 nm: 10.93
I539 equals 1.07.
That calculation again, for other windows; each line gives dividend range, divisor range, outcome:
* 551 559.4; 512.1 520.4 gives 1.21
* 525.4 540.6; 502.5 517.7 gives 1.09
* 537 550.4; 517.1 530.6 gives 1.09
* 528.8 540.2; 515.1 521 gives 1.24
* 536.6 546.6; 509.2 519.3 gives 1.15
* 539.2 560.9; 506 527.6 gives 1.14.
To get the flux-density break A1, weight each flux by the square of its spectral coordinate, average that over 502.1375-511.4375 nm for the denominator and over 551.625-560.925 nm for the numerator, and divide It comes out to 1.32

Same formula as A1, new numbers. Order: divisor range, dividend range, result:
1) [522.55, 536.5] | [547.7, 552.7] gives 1.16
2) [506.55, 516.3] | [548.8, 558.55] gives 1.32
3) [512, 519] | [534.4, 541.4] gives 1.32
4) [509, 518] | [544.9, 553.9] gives 1.38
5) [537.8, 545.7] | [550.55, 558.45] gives 1.10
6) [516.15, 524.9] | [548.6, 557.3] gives 1.33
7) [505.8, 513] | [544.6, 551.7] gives 1.32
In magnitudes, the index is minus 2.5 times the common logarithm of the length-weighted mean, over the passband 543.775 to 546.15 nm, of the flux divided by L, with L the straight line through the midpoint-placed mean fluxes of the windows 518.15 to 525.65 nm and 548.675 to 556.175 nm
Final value 0.02 mag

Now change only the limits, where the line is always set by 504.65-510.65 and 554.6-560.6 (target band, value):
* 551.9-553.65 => -0.02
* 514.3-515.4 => 0.07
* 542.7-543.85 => 0.02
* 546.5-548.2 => -0.11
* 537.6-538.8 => -0.08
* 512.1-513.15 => 0.04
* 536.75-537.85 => 0.02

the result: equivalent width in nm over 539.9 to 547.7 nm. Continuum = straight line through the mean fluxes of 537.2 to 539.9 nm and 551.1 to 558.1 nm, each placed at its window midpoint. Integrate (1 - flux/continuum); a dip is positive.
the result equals 0.13 nm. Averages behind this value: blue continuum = 11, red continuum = 11.1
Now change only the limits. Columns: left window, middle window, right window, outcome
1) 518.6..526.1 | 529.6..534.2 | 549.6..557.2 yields 0.08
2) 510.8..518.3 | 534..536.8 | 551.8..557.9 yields -0.17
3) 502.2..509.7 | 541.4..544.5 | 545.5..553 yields 0.21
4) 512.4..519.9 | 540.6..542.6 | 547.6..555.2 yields 0.11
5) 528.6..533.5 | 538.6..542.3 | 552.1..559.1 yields 0.12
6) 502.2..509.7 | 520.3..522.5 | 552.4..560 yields 0.17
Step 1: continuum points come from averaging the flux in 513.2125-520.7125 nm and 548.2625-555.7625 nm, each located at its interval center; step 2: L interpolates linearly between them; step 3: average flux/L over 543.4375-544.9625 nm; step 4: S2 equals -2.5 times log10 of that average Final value -0.02 mag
